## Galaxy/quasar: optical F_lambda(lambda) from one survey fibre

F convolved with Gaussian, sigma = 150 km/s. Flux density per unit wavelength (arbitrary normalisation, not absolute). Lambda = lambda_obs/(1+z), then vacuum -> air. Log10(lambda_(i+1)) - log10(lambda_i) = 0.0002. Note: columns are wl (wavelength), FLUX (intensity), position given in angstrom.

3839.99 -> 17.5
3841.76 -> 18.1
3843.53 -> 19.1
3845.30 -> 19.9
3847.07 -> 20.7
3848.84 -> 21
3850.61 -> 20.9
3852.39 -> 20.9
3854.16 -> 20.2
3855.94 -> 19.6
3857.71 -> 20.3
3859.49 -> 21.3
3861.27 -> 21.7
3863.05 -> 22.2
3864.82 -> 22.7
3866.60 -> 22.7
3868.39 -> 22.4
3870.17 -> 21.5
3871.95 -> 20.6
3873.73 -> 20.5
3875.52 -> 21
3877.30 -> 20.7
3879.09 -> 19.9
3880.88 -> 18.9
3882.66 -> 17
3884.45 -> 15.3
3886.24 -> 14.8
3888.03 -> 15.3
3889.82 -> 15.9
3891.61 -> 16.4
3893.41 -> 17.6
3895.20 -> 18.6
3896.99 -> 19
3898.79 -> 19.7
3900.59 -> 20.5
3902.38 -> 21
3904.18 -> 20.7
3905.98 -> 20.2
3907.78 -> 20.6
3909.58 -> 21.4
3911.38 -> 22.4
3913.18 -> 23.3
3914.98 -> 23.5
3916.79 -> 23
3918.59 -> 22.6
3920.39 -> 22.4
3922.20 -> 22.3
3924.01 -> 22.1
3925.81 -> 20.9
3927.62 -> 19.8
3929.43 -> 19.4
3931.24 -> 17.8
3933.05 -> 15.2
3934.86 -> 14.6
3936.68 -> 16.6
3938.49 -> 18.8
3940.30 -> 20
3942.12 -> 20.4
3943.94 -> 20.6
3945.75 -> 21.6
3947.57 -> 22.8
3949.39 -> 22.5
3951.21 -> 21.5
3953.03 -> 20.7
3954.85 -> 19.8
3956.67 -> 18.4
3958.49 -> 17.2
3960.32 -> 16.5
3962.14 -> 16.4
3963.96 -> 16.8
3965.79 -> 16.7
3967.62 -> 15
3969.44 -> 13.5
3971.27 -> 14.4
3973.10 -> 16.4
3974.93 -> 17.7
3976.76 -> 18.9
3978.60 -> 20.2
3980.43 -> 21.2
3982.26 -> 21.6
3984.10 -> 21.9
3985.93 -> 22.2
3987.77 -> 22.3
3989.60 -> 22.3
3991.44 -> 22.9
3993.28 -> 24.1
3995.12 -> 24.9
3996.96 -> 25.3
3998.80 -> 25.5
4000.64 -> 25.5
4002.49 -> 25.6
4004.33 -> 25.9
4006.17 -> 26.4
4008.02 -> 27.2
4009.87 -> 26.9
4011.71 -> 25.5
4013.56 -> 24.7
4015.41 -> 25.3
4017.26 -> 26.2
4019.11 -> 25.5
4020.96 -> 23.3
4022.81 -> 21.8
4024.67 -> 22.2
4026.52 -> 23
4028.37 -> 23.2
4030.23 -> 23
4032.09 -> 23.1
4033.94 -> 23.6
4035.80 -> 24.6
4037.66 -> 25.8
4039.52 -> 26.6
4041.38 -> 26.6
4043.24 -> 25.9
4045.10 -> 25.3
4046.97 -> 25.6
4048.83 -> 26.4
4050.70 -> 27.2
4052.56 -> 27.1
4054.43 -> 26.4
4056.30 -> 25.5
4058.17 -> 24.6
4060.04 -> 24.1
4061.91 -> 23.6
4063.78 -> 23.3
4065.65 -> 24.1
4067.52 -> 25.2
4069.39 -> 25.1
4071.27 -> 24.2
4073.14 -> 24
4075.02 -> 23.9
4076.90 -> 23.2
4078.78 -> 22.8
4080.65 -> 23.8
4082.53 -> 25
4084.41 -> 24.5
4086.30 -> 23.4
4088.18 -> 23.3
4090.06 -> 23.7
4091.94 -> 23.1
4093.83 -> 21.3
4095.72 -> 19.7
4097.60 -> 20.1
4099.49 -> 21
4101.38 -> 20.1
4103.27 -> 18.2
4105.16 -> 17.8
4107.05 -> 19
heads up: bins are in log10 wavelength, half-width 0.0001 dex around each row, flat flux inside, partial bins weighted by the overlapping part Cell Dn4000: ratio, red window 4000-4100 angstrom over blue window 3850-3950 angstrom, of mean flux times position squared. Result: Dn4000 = 1.3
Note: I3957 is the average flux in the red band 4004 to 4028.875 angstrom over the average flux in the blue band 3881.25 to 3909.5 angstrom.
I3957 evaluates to 1.36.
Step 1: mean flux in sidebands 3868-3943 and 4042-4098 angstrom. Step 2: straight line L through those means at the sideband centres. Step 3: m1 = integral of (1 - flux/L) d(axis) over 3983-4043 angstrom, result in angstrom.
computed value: -4.9 angstrom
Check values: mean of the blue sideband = 19.6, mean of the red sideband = 24.2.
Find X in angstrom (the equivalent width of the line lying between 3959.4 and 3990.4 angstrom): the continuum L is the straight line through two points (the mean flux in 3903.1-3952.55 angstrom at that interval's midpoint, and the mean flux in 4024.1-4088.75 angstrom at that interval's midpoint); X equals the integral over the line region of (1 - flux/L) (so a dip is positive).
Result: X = 5.11 angstrom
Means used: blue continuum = 20.6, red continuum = 24.6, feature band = 18.5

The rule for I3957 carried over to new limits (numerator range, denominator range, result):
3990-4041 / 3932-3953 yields 1.26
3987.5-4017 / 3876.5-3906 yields 1.38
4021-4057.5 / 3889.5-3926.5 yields 1.20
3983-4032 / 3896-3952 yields 1.18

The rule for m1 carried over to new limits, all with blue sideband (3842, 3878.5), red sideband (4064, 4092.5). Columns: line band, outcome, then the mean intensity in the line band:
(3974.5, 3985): 1.0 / 20.4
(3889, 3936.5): 3.7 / 20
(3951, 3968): 3.4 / 17.8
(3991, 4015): -2.7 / 25.5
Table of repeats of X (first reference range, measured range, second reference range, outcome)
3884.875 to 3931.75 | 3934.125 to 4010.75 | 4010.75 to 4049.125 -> 6.0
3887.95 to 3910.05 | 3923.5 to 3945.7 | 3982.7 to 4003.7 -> 2.1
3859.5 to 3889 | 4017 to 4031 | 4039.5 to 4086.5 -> 0.3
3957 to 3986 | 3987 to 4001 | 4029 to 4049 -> -2.6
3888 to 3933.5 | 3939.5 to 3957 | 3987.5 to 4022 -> 1.0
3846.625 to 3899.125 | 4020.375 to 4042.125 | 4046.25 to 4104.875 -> -1.1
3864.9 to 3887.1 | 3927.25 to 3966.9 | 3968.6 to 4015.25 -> 5.0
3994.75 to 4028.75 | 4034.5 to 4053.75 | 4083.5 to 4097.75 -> -1.7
